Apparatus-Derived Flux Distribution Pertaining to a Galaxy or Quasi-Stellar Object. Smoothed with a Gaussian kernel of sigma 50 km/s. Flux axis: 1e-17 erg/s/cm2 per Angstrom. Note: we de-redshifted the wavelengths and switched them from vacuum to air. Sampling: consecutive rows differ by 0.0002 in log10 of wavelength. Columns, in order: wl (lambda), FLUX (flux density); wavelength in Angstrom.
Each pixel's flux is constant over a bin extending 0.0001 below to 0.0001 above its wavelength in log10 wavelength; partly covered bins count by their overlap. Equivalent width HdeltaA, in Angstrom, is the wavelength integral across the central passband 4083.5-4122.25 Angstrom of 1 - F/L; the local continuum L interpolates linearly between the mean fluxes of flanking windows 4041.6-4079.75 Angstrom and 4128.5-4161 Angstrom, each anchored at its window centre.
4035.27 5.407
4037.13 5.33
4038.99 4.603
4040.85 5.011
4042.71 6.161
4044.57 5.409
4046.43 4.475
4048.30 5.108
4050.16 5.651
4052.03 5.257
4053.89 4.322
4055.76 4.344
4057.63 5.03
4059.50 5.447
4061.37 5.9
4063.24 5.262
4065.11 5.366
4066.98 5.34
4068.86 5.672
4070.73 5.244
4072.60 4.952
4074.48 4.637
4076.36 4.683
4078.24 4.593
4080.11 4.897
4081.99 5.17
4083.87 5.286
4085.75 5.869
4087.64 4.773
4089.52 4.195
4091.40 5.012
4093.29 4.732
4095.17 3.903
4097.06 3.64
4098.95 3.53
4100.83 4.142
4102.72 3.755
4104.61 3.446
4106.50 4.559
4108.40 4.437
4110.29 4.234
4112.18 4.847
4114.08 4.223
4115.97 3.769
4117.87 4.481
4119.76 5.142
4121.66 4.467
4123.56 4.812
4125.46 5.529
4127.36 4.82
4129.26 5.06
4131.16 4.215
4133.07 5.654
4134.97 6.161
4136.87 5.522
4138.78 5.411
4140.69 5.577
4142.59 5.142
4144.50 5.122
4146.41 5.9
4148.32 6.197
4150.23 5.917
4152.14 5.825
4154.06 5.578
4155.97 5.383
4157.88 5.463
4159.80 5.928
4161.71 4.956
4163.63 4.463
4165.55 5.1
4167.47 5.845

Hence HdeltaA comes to 6.9 Angstrom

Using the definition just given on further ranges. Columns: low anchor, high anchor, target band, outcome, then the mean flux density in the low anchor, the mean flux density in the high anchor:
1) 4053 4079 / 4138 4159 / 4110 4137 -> 2.9 Angstrom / 5.06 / 5.6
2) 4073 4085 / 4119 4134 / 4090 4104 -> 2.4 Angstrom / 4.9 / 4.96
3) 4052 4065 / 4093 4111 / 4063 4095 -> -3.0 Angstrom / 5.09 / 4.01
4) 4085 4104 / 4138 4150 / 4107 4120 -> 1.1 Angstrom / 4.32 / 5.58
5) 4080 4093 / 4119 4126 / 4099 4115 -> 2.6 Angstrom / 5.02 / 4.95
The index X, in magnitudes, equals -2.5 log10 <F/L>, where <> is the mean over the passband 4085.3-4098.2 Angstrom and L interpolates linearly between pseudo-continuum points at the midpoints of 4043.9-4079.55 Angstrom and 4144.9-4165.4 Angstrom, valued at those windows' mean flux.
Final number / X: 0.157 mag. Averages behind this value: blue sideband 5.09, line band 4.52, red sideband 5.53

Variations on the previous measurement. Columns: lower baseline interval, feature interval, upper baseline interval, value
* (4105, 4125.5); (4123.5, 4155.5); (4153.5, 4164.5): -0.105 mag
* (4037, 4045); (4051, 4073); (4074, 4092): -0.018 mag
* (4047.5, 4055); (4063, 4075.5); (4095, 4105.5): -0.139 mag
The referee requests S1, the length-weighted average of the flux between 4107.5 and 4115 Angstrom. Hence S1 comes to 4.44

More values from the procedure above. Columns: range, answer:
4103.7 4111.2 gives 4.17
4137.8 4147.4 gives 5.43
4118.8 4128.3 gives 4.95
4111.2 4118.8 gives 4.33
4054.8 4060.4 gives 4.93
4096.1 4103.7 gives 3.77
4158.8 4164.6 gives 5.11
